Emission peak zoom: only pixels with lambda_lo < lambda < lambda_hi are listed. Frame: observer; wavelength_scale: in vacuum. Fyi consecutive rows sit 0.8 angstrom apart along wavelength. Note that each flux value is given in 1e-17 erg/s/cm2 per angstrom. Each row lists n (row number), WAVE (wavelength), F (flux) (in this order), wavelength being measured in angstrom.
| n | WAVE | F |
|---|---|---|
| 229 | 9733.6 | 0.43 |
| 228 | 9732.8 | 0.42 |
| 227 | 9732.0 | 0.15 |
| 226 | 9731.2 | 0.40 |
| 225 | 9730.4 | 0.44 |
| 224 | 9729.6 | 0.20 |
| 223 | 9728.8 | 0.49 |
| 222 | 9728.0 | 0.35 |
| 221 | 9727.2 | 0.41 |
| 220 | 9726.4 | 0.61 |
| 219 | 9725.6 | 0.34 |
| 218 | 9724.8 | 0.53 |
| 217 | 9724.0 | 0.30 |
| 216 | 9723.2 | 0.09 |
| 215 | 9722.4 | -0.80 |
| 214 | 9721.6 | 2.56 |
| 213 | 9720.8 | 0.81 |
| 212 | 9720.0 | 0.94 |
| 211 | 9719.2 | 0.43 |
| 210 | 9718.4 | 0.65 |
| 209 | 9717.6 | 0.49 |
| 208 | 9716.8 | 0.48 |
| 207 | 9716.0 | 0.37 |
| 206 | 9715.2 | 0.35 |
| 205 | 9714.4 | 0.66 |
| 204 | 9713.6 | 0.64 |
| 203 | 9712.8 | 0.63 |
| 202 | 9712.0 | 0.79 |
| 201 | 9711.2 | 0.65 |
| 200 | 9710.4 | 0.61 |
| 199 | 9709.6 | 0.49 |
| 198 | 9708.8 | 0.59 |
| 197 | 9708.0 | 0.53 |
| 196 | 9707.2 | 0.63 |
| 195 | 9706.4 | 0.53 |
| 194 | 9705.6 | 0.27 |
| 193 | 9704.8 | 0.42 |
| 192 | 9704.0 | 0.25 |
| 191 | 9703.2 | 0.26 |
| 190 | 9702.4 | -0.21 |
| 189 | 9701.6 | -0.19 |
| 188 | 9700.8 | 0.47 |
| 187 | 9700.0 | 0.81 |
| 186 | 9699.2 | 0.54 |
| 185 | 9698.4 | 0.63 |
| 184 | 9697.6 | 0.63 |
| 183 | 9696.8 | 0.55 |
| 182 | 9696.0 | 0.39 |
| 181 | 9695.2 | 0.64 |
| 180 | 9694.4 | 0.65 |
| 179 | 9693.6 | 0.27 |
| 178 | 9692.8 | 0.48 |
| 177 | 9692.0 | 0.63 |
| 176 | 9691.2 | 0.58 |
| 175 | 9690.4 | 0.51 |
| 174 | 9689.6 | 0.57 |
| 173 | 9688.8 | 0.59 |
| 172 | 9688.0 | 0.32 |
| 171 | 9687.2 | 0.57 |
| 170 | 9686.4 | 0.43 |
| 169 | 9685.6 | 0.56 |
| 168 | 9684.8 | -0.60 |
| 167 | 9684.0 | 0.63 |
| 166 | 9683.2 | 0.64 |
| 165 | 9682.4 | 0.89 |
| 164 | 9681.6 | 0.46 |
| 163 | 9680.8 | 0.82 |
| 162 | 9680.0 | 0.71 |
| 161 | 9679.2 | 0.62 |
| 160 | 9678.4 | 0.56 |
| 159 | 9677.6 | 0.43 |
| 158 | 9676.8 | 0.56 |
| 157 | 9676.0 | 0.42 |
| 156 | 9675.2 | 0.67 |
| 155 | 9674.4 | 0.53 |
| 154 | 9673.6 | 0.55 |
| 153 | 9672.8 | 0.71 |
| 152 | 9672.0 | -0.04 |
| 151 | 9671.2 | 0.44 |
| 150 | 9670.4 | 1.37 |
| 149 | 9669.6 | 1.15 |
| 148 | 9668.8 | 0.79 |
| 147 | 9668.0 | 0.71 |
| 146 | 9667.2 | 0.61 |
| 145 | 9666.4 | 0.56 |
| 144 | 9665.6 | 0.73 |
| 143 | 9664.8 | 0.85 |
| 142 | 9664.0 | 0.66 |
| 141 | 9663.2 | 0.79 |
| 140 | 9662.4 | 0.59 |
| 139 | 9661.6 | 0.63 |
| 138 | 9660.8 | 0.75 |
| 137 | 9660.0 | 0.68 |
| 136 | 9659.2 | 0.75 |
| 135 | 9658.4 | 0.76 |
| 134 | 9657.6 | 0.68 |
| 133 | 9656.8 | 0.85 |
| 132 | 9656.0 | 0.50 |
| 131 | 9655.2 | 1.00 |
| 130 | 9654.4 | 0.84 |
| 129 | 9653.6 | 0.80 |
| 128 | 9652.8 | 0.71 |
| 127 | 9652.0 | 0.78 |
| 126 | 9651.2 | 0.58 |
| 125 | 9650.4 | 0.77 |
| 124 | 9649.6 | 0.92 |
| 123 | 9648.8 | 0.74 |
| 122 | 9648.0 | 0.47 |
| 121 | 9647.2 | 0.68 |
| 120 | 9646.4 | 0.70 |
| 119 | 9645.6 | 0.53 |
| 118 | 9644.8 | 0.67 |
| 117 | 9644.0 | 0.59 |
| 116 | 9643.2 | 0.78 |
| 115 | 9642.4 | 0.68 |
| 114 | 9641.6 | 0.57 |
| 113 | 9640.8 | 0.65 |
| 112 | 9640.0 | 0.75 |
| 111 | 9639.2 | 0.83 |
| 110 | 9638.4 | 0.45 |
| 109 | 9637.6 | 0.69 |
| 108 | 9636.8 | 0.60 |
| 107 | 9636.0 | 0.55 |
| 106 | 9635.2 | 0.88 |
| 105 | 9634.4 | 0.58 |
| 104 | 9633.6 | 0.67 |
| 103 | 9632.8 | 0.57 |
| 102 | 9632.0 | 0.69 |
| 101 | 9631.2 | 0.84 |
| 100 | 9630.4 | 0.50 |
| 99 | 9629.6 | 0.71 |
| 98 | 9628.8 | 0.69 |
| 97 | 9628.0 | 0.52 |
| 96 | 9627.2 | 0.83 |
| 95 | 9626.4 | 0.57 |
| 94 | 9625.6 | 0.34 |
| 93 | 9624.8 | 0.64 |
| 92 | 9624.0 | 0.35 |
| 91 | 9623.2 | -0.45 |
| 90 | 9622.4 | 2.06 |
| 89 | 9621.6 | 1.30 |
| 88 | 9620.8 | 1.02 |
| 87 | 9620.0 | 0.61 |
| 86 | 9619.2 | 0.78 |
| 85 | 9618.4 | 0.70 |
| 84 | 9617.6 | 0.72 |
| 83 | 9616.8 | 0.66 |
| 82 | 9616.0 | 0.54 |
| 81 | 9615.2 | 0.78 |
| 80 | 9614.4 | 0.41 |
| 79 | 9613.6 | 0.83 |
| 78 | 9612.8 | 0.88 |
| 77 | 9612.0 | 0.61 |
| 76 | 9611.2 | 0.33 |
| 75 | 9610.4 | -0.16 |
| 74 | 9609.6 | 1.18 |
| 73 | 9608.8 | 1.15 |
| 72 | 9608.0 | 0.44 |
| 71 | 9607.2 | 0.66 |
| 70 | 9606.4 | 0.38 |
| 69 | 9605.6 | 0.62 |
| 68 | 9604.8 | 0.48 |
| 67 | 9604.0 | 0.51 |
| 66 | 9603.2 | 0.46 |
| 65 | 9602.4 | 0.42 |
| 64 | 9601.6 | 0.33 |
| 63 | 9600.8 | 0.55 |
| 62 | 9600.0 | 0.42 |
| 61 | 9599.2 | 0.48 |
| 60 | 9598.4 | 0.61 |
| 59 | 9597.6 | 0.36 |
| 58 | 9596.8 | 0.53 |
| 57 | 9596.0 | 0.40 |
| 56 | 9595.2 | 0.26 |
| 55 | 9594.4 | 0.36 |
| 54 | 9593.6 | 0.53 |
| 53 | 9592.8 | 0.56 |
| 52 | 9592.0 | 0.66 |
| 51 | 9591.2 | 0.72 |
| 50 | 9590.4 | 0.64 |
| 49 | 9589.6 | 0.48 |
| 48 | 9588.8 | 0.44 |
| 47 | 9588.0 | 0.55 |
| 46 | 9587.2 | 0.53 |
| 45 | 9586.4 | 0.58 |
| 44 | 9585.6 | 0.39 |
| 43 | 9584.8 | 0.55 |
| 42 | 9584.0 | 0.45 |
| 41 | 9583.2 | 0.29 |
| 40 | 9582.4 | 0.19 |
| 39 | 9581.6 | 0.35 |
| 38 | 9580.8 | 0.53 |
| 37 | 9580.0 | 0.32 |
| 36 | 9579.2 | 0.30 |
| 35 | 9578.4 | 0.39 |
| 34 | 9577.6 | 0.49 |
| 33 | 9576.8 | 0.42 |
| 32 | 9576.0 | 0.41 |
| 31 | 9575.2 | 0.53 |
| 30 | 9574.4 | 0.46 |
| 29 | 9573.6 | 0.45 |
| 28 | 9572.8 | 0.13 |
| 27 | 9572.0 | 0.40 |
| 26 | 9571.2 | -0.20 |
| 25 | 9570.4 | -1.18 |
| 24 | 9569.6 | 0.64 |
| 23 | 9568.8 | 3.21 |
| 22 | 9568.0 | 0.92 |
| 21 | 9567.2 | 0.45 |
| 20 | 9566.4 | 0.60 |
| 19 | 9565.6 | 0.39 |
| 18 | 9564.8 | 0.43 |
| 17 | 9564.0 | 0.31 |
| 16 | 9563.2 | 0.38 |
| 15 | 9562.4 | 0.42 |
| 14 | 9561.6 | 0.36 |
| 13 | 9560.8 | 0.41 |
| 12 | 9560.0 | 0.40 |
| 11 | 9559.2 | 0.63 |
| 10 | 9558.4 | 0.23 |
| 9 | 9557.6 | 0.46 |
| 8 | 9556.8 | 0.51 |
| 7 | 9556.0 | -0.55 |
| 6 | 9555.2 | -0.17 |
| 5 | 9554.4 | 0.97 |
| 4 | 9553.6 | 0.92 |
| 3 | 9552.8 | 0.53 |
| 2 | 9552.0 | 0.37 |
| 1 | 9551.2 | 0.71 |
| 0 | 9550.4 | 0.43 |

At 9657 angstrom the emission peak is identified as Mg II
